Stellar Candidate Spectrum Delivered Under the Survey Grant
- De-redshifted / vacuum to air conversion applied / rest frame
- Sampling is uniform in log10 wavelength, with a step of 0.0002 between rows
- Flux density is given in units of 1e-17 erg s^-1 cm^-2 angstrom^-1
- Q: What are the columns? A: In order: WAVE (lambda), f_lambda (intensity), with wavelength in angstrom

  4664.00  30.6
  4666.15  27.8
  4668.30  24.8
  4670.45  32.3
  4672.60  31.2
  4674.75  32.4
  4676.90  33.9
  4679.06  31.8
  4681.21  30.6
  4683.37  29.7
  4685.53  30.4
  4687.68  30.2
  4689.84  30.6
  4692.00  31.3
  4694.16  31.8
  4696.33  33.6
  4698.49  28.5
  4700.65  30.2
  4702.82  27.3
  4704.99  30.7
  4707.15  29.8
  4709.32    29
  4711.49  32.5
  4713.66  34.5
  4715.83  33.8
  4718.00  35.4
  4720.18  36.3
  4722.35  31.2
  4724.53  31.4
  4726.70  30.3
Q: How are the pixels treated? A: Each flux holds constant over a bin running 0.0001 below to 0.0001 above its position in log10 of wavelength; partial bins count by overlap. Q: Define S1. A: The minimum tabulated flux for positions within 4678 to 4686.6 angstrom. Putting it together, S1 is 29.7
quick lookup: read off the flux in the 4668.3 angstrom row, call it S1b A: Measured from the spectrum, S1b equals 24.8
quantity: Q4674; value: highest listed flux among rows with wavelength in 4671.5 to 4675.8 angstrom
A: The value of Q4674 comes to 32.4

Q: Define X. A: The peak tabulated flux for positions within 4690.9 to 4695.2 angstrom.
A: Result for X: 31.8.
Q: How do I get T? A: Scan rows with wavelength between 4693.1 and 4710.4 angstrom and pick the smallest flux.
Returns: 27.3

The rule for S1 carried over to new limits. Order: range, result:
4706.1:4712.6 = 29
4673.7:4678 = 32.4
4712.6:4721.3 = 33.8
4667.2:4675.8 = 24.8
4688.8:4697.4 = 30.6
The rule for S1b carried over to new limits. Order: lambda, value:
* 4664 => 30.6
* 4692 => 31.3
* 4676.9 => 33.9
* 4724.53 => 31.4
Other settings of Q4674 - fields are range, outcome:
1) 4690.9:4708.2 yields 33.6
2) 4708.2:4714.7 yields 34.5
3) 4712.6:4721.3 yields 36.3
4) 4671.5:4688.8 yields 33.9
